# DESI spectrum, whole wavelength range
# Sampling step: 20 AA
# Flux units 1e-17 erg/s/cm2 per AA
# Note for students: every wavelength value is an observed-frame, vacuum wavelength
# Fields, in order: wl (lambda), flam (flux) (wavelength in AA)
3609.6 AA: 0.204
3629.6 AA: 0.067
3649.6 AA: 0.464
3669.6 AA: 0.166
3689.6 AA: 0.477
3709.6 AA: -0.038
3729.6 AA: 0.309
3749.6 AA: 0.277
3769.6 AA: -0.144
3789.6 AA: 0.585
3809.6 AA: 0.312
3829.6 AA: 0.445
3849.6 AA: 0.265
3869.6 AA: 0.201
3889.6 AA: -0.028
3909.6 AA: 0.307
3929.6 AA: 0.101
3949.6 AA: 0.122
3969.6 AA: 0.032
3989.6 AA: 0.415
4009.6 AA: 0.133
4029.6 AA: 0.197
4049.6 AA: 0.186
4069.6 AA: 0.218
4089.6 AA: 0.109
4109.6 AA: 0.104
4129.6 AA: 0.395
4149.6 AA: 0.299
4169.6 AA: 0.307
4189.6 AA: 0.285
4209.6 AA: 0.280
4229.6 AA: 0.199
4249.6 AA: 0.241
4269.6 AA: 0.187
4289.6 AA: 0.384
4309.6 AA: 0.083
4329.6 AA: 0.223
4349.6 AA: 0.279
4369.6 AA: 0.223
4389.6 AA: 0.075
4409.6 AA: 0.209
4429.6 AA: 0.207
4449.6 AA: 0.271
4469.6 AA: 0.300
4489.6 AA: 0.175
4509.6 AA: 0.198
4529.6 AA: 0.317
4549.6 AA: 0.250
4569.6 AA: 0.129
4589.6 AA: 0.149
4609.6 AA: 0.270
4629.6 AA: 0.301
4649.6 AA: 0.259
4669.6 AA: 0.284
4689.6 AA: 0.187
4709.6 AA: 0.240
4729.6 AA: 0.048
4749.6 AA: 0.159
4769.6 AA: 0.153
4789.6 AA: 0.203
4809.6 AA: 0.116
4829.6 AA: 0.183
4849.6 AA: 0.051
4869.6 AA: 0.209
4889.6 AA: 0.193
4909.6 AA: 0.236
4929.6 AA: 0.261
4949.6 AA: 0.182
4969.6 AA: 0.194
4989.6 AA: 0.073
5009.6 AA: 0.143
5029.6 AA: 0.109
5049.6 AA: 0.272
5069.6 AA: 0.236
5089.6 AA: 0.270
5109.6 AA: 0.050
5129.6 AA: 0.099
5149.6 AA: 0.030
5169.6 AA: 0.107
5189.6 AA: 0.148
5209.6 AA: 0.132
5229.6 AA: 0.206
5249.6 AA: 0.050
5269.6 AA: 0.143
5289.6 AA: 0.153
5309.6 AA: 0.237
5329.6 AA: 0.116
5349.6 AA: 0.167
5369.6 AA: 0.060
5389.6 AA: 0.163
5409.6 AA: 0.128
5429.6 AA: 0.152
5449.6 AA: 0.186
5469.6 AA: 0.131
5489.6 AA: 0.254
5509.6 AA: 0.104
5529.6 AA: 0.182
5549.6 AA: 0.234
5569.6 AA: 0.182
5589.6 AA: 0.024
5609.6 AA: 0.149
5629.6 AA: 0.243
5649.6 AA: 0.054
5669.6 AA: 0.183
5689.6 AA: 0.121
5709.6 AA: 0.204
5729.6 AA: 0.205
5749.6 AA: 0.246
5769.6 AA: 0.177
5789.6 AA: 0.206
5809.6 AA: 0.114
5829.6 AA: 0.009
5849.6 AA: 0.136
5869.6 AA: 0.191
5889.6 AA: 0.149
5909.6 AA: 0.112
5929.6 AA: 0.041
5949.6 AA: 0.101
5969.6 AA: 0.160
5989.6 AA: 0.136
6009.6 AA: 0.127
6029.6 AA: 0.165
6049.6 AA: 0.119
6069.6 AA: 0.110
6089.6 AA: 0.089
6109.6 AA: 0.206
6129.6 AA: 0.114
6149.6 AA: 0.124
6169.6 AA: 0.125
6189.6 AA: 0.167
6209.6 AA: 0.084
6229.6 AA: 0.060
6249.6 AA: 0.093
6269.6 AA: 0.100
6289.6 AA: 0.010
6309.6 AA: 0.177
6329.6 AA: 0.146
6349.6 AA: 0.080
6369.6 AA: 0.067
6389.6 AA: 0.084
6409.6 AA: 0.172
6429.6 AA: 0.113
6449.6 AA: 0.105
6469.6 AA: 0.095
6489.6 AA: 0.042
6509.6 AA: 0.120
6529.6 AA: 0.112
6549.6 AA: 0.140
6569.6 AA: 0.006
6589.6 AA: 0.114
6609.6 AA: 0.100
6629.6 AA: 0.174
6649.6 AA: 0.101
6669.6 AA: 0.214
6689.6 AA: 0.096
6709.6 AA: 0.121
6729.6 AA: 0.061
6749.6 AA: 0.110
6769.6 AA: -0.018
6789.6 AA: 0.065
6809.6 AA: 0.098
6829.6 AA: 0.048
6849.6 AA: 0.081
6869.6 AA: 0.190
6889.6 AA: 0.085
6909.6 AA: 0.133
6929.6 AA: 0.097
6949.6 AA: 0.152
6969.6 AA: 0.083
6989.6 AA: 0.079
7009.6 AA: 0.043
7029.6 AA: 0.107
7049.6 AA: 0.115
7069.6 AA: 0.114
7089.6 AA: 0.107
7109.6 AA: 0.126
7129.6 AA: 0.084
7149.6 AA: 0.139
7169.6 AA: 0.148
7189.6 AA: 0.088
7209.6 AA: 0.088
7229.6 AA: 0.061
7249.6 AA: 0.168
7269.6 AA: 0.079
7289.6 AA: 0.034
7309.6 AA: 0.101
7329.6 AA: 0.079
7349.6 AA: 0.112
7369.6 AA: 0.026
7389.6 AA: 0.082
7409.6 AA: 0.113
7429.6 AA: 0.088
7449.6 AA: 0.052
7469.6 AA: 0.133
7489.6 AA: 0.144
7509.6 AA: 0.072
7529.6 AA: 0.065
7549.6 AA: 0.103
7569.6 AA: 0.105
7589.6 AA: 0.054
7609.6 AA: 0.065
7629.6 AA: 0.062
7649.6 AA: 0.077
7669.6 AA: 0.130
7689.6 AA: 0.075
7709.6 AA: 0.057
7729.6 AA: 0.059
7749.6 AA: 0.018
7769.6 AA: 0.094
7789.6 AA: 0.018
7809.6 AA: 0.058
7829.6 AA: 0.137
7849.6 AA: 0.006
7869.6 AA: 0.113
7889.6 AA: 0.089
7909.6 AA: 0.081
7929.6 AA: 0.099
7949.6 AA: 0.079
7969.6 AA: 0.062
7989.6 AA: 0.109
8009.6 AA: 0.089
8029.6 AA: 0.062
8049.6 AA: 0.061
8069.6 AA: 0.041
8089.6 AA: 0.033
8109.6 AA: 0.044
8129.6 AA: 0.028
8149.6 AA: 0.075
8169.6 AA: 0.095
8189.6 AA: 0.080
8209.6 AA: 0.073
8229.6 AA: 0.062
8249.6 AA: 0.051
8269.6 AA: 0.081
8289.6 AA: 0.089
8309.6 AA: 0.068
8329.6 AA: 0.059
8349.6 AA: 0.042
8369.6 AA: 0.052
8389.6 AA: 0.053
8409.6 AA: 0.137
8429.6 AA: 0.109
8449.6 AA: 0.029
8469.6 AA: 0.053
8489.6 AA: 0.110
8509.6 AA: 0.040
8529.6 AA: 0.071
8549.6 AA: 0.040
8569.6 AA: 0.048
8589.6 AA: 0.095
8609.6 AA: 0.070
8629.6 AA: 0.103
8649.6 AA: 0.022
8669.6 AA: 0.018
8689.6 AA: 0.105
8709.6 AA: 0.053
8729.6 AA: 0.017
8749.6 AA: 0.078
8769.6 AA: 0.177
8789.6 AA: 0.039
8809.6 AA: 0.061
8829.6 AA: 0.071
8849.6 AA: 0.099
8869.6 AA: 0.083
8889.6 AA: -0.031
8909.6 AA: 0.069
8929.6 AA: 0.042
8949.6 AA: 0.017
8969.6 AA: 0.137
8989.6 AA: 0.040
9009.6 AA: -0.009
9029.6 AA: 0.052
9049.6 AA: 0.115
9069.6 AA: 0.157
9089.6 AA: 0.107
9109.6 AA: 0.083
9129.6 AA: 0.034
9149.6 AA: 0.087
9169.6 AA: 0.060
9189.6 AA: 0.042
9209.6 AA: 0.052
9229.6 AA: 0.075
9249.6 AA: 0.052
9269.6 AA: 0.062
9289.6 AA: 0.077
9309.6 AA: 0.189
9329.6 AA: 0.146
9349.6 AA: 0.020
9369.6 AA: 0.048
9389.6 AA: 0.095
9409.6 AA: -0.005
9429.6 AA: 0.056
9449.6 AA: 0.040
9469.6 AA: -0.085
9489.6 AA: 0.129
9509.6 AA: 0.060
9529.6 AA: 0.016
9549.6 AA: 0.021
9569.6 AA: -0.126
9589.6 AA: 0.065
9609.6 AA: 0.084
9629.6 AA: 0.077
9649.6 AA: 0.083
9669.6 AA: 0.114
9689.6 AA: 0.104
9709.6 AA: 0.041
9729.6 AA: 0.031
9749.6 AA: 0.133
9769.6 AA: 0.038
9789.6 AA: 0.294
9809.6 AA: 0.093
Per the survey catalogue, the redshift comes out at 0.032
